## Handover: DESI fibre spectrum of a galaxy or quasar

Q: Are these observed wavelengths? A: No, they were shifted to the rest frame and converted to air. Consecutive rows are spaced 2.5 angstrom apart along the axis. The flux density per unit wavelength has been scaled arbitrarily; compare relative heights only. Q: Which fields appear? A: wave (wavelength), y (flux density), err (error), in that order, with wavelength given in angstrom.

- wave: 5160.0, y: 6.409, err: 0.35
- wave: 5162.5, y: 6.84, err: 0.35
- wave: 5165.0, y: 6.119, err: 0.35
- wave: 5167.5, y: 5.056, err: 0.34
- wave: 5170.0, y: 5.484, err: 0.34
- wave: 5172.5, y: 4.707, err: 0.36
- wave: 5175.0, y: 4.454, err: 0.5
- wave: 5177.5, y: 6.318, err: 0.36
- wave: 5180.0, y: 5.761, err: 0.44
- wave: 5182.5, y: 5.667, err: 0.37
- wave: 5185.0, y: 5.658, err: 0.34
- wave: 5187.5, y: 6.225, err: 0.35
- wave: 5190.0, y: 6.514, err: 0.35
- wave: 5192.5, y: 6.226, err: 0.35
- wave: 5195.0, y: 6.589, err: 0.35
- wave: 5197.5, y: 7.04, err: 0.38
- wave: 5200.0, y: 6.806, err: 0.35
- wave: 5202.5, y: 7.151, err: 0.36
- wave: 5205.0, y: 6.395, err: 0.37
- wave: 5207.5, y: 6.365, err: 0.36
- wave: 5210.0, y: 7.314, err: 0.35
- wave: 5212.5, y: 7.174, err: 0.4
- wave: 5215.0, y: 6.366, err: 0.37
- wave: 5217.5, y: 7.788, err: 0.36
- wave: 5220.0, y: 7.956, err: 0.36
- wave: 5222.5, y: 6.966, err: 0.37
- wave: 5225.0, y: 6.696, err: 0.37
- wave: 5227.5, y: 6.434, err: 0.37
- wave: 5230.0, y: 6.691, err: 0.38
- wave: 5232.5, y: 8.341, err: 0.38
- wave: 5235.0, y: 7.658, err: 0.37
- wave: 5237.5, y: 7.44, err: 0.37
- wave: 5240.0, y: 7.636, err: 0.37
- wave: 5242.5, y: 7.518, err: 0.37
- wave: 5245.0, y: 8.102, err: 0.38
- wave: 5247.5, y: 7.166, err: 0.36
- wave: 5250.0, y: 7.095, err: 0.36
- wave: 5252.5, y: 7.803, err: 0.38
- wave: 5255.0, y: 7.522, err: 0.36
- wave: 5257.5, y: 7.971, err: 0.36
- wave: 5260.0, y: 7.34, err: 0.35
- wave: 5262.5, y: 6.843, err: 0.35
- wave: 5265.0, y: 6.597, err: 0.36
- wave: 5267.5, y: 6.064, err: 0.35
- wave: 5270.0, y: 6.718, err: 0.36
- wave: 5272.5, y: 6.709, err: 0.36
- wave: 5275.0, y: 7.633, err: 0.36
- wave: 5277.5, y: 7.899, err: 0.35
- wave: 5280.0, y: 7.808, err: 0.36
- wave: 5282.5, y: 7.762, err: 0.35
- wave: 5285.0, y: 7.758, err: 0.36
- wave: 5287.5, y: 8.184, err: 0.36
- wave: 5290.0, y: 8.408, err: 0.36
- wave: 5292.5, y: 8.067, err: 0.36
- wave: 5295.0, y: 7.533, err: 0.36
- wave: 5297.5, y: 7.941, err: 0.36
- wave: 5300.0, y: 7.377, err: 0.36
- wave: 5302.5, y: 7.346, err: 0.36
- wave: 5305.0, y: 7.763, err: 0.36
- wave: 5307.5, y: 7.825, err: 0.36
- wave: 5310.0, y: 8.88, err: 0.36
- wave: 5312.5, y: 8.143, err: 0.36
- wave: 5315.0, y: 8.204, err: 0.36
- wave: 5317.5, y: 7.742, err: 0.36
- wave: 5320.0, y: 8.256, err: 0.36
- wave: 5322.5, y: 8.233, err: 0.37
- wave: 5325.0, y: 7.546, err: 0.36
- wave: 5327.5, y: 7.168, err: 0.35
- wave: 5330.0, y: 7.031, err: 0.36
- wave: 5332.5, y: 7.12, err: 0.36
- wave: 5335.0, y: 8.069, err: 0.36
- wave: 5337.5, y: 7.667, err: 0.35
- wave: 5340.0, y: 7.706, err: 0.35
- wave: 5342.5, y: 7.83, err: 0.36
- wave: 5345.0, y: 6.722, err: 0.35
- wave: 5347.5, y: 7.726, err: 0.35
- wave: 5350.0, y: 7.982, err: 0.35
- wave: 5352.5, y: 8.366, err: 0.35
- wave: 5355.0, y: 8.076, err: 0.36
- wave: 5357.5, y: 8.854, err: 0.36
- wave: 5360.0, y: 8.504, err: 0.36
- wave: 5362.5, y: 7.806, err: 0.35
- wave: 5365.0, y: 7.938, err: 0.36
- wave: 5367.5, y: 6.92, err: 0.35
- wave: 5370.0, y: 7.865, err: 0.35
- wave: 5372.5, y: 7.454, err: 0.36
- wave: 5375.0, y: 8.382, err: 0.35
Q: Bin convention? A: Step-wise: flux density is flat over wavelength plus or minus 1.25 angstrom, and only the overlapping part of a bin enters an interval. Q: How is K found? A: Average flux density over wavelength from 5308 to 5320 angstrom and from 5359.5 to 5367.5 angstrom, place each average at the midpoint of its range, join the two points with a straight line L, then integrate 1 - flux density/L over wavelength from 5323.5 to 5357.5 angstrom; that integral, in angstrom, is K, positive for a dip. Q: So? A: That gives 1.5 angstrom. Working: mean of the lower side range 8.22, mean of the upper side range 7.86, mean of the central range 7.67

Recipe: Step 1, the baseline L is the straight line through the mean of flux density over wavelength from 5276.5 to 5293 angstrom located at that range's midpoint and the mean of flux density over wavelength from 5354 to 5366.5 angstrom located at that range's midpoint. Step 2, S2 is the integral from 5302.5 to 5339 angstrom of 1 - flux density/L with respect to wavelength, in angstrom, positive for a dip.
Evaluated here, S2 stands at 1.2 angstrom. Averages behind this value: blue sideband 7.98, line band 7.81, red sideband 8.21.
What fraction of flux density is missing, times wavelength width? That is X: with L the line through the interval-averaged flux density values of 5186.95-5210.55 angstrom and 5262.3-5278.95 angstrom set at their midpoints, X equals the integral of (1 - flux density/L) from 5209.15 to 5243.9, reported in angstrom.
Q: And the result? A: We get -2.68 angstrom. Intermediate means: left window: 6.66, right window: 6.94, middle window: 7.29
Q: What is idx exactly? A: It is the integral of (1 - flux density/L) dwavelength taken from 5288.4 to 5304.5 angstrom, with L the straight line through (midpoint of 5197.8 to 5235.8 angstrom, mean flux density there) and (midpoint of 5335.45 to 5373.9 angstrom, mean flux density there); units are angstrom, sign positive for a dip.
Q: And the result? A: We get -0.6 angstrom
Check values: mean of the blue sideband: 7.07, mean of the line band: 7.79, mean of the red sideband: 7.83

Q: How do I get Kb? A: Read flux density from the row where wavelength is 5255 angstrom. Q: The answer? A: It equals 7.522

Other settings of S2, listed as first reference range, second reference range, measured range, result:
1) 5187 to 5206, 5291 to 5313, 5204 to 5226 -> -0.5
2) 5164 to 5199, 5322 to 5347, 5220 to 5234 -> -1.7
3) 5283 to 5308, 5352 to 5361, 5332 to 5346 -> 1.2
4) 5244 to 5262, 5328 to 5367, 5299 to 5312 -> -0.3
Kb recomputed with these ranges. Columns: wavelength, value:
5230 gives 6.691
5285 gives 7.758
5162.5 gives 6.84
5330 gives 7.031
